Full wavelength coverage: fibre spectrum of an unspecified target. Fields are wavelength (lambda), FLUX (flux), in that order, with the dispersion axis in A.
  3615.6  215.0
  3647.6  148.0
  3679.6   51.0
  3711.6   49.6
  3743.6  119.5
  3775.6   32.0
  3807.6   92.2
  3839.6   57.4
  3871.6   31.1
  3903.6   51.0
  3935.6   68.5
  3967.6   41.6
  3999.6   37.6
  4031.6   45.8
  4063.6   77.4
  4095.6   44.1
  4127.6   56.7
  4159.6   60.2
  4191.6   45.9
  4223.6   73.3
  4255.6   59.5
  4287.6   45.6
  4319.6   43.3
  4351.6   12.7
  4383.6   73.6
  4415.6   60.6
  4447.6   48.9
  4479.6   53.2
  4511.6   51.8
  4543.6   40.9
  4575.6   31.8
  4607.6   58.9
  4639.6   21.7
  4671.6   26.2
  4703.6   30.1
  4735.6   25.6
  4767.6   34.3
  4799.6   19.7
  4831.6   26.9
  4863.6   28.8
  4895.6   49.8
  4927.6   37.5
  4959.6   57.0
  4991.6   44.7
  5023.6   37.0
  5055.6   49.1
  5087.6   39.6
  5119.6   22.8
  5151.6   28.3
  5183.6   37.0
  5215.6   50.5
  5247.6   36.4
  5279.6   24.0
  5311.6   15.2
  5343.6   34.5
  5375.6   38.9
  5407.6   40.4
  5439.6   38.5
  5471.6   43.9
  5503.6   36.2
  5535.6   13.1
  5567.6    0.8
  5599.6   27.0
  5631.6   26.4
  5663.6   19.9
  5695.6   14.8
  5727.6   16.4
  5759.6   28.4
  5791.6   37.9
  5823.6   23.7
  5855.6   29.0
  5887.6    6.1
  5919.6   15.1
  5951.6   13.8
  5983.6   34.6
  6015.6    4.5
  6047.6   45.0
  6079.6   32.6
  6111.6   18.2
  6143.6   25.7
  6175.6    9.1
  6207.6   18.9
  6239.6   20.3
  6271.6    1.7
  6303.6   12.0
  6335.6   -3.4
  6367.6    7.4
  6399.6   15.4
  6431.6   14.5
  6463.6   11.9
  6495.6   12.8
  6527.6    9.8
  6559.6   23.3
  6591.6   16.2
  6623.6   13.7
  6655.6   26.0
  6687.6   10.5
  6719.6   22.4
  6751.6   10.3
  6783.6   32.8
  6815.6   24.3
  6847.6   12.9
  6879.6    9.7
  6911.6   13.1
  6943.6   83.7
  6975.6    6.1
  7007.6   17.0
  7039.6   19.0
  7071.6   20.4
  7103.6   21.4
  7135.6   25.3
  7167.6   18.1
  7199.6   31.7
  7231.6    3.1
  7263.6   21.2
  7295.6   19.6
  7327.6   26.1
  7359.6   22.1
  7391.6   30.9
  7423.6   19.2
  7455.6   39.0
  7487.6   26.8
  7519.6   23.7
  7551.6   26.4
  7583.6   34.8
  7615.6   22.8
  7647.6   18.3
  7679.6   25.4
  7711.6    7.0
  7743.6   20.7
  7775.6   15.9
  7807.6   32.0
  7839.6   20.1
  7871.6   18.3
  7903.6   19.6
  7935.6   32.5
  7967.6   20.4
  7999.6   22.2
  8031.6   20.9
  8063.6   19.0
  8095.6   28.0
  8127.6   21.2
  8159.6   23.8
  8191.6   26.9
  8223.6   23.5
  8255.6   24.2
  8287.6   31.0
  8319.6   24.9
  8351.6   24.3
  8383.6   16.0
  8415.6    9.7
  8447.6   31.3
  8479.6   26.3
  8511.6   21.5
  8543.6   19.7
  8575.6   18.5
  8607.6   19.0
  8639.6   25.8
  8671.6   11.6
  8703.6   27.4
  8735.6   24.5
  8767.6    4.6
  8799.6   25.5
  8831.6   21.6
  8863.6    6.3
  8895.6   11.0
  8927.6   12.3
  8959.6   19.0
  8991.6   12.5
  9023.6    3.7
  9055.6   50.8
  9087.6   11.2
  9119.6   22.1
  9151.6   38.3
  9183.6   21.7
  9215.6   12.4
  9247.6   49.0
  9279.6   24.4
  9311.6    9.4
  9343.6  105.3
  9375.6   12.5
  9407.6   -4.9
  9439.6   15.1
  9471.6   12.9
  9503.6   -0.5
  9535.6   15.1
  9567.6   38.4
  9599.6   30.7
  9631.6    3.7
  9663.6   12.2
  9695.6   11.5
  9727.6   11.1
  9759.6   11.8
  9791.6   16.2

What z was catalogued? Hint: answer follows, 0.863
